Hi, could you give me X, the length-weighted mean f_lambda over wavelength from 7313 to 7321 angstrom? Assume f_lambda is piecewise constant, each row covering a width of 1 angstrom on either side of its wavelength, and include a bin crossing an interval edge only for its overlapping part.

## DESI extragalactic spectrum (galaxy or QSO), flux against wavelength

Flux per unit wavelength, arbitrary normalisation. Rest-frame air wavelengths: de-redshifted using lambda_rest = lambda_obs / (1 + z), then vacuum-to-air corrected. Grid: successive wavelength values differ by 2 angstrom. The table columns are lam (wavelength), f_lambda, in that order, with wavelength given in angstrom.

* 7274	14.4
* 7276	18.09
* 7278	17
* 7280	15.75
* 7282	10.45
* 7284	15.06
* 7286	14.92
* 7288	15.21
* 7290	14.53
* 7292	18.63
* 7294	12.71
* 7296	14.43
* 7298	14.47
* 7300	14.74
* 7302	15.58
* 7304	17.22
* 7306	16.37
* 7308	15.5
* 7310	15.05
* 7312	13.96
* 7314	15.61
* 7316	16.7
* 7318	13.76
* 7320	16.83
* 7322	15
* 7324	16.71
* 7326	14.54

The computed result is 15.7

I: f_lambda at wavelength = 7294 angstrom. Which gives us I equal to 12.71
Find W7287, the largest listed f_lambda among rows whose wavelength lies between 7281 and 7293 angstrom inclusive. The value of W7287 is 18.63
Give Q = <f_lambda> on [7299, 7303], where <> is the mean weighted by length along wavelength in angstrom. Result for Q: 15.2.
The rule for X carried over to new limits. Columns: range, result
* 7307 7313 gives 14.8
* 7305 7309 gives 15.9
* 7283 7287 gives 15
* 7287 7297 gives 15.1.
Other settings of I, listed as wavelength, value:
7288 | 15.21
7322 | 15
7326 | 14.54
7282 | 10.45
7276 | 18.09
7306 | 16.37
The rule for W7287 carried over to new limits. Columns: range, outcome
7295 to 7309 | 17.22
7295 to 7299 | 14.47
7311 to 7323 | 16.83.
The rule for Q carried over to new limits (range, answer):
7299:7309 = 15.9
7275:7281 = 16.9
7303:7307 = 16.8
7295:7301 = 14.5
